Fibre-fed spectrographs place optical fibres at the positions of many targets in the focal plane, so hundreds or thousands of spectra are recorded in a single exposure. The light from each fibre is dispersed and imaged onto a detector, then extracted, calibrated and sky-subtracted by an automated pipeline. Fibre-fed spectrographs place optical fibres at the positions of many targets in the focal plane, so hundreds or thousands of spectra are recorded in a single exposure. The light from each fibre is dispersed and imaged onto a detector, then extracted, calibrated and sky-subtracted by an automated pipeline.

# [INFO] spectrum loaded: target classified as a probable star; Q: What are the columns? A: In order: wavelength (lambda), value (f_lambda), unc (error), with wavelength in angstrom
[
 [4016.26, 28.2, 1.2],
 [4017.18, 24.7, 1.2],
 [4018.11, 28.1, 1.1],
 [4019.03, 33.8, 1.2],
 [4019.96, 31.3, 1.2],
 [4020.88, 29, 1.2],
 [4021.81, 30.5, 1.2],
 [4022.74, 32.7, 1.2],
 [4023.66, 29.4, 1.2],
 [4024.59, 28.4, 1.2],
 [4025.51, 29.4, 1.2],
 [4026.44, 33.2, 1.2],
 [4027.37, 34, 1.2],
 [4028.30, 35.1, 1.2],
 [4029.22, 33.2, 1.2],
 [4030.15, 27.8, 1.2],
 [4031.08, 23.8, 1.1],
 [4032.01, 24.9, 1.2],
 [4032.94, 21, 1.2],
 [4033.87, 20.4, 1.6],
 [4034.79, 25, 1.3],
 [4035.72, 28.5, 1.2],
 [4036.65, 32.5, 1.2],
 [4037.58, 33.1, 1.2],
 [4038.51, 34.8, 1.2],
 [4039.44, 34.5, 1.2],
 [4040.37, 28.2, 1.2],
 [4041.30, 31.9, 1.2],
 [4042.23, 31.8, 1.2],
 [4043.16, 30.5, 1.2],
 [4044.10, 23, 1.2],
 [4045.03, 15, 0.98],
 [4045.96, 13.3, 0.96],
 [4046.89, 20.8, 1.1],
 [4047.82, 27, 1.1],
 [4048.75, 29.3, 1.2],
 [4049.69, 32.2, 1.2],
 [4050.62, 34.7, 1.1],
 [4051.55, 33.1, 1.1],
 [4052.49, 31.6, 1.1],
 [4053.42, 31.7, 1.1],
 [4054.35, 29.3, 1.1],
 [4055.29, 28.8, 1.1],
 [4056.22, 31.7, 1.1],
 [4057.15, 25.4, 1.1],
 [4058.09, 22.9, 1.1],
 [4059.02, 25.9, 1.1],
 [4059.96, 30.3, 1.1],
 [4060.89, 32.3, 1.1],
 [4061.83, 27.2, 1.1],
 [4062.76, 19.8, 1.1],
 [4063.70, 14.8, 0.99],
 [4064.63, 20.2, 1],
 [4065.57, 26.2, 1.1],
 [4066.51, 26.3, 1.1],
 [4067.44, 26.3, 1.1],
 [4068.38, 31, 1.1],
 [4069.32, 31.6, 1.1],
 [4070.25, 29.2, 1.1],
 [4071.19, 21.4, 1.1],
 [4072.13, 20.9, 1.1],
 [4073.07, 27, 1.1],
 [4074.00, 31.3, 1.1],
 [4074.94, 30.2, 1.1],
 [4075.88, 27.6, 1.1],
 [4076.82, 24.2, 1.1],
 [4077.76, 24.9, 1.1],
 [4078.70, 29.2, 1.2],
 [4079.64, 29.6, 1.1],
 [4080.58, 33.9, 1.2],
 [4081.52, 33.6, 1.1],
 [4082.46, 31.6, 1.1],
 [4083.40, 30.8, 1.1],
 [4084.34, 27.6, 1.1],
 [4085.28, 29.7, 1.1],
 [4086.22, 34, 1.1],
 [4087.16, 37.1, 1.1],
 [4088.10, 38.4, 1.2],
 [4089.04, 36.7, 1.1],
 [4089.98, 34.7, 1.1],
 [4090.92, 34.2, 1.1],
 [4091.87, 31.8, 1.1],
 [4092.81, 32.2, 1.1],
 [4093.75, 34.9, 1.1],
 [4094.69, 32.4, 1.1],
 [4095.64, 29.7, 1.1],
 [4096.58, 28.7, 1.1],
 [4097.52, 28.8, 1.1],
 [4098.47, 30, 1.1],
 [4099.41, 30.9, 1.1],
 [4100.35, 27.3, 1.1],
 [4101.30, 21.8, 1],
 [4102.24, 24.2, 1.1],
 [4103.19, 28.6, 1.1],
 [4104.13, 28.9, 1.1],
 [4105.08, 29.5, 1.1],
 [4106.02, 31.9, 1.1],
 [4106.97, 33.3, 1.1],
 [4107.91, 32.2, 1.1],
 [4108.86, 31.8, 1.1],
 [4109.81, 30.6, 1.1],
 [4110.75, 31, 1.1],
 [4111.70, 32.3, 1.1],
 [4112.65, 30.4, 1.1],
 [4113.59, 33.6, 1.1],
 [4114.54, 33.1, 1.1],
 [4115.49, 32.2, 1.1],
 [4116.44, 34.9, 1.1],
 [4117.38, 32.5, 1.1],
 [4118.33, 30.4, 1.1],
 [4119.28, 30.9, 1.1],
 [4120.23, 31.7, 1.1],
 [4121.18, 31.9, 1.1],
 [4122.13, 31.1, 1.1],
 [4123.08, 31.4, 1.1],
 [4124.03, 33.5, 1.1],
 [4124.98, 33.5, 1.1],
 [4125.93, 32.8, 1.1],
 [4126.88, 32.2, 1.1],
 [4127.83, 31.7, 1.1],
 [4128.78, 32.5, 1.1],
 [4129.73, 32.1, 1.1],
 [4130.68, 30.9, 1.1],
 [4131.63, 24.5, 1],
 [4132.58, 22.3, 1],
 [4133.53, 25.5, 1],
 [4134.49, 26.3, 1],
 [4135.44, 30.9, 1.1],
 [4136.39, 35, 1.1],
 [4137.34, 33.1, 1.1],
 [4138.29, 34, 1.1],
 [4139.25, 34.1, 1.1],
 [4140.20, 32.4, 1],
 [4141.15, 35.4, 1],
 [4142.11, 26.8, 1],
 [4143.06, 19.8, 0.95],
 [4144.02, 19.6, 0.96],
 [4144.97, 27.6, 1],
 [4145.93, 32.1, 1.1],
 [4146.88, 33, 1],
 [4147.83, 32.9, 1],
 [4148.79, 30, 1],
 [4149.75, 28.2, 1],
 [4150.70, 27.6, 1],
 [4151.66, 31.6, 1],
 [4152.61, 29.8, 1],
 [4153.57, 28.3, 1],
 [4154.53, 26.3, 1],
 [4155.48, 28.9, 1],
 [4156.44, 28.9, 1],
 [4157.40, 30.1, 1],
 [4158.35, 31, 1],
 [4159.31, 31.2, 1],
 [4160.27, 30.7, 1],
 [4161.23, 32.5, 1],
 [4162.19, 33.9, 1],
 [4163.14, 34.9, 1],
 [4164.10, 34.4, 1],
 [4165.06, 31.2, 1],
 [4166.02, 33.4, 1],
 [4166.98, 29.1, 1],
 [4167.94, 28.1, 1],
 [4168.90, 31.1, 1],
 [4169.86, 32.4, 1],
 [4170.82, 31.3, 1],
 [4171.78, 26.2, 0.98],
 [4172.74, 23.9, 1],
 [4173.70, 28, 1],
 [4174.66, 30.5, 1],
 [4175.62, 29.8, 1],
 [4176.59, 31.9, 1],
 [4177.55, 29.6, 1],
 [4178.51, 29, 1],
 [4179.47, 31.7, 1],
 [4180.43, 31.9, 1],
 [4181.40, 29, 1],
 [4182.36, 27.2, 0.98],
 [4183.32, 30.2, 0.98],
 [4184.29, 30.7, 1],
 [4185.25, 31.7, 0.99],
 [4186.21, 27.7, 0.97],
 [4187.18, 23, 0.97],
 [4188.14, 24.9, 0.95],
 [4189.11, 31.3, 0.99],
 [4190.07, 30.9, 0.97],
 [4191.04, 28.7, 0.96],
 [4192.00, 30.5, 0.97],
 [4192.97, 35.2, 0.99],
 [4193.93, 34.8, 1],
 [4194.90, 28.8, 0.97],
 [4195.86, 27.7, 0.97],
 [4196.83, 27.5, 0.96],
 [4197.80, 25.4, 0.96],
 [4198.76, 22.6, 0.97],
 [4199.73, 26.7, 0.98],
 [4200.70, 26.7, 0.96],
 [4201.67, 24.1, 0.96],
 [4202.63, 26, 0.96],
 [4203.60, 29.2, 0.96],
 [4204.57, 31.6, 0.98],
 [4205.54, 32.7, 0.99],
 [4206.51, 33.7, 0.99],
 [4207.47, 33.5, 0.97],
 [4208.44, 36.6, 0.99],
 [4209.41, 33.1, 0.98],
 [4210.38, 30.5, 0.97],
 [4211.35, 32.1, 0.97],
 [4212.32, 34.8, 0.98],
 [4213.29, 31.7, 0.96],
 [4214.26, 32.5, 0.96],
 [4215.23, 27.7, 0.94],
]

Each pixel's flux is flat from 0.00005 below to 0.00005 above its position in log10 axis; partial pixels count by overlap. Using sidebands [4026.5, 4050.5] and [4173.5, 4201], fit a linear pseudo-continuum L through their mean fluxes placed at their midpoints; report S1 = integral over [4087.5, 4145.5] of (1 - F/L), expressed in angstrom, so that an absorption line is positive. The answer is -4.6 angstrom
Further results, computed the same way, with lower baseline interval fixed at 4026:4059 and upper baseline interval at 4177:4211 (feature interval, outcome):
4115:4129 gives -1.5 angstrom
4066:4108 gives -1.8 angstrom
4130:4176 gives -0.9 angstrom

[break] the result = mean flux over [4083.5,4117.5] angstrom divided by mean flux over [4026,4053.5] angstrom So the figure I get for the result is 1.10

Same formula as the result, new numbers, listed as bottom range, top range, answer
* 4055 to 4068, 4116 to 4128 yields 1.26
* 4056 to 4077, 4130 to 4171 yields 1.15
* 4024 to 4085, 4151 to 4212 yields 1.07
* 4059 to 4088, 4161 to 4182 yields 1.09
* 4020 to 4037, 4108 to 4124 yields 1.11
